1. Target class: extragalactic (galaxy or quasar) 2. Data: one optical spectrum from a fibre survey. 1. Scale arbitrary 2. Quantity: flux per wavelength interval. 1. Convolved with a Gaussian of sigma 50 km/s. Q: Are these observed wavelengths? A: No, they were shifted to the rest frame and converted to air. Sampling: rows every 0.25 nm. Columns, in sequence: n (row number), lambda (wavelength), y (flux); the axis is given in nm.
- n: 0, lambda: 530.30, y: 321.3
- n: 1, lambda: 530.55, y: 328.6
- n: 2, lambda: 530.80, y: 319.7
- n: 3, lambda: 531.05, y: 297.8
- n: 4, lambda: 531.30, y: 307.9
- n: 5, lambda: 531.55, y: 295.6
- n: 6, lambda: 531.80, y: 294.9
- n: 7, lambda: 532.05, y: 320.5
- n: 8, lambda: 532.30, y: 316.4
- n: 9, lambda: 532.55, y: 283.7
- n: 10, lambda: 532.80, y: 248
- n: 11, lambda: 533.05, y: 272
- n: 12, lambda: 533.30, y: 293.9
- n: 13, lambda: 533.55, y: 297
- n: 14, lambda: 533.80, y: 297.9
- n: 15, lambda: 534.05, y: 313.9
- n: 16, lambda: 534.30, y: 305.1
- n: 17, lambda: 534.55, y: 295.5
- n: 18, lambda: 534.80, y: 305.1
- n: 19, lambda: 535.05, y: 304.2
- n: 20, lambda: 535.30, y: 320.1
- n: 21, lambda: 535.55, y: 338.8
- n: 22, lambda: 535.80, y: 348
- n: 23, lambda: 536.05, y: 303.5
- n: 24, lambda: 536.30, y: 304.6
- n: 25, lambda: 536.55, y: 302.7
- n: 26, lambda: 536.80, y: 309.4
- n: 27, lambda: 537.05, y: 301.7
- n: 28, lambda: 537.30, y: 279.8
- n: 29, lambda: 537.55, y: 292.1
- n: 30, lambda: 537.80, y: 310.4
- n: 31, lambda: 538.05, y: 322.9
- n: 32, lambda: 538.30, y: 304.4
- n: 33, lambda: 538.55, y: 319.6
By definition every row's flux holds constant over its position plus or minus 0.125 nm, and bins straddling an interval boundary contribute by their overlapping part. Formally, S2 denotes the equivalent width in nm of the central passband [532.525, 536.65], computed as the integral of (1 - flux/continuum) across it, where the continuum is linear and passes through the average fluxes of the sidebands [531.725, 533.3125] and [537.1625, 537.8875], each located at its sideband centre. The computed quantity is -0.16 nm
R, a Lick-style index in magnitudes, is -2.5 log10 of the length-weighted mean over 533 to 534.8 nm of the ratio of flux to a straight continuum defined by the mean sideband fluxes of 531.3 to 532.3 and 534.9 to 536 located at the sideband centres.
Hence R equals 0.068 mag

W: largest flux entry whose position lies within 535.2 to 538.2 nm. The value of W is 348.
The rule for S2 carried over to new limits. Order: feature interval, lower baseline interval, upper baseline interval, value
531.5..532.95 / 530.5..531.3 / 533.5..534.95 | 0.08 nm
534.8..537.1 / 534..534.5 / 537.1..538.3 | -0.08 nm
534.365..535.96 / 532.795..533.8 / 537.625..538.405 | -0.12 nm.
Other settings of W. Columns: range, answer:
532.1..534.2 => 316.4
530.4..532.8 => 328.6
